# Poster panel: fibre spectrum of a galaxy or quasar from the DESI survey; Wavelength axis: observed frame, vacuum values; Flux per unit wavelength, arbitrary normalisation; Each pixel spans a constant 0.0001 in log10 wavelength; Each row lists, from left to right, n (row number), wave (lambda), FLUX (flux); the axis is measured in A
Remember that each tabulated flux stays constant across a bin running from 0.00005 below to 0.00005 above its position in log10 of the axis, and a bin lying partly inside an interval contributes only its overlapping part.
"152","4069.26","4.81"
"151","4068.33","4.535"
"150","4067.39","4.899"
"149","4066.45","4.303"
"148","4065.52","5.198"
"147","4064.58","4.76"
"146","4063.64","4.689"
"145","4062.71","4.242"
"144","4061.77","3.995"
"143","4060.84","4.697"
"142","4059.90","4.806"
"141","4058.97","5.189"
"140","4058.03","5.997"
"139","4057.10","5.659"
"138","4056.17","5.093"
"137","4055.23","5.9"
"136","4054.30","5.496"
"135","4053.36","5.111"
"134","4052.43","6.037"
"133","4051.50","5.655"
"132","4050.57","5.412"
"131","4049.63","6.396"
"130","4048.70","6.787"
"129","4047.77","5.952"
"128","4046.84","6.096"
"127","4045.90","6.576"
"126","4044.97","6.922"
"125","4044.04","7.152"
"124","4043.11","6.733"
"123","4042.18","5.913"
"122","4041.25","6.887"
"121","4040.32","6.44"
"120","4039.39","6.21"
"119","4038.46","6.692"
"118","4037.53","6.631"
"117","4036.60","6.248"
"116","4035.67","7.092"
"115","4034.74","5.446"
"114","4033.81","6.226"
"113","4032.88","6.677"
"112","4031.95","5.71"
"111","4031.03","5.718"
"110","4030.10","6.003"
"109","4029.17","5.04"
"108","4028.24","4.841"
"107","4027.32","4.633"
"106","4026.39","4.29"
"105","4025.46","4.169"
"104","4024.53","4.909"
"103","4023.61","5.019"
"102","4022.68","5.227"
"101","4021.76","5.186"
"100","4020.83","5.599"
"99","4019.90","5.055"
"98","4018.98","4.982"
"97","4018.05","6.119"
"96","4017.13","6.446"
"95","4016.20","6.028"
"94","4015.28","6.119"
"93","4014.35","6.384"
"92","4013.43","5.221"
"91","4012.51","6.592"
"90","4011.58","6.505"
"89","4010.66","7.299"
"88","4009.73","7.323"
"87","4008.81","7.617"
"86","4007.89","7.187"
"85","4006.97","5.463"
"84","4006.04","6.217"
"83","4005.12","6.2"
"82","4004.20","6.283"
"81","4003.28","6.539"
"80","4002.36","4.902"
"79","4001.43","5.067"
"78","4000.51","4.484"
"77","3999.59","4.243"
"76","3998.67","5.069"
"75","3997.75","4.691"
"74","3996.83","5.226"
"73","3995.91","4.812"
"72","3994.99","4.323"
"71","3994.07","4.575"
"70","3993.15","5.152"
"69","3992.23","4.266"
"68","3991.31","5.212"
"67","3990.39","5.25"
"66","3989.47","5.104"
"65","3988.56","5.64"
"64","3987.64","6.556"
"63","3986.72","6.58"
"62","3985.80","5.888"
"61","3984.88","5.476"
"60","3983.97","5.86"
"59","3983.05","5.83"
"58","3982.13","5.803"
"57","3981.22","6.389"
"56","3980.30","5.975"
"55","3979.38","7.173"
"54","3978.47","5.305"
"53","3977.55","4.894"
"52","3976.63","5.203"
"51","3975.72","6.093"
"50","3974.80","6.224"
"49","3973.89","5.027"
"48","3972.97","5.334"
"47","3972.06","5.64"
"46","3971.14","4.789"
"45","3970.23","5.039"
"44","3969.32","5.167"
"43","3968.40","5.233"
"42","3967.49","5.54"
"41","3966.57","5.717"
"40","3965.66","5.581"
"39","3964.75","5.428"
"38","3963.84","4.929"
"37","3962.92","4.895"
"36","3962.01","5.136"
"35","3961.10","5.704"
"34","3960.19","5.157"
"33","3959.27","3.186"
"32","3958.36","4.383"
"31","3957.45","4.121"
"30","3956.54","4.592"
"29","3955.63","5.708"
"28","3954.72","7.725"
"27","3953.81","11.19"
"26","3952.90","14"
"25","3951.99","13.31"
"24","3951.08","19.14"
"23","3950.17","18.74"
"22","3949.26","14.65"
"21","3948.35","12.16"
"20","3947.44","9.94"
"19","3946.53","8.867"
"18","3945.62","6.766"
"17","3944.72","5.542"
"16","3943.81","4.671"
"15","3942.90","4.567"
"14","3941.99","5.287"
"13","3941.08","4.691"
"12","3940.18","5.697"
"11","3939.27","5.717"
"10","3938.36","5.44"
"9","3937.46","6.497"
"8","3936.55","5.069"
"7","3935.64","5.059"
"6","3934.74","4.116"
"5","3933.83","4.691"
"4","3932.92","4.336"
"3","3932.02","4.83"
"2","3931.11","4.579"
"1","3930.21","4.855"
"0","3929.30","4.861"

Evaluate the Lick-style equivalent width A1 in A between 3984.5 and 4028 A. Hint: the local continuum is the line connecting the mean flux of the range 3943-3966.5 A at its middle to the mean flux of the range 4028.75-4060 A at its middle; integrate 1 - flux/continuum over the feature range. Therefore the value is 8.7 A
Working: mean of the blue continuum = 8.12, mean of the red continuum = 6.07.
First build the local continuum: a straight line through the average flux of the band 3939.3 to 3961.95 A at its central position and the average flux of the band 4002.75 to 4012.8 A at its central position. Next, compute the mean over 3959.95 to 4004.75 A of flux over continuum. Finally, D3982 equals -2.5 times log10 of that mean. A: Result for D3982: 0.33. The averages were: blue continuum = 8.22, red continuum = 6.65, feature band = 5.4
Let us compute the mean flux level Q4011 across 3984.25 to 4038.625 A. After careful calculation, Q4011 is 5.65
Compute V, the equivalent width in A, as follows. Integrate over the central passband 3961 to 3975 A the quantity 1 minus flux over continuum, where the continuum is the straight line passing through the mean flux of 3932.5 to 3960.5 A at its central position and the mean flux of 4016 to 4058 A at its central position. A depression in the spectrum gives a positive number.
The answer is 3.6 A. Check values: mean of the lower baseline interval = 7.6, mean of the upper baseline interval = 5.83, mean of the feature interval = 5.31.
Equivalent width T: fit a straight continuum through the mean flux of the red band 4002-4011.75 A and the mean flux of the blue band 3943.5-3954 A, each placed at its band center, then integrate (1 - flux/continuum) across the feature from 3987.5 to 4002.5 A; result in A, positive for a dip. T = 5.2 A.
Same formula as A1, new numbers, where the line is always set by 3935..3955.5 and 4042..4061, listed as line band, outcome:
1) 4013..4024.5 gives 2.03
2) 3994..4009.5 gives 3.66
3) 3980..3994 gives 3.69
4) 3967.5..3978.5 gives 3.67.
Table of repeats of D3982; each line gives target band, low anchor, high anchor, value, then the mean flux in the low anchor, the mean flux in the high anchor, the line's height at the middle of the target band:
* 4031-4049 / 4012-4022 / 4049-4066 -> -0.17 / 5.81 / 5.25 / 5.49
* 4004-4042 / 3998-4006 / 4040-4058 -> -0.05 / 5.38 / 6.11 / 5.71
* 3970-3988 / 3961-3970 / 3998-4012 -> -0.04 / 5.31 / 6.01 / 5.55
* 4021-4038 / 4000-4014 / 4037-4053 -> 0.15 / 6.19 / 6.37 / 6.3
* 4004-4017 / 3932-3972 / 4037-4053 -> 0.02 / 6.9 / 6.37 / 6.57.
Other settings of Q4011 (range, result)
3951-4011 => 5.96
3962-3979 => 5.34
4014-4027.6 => 5.34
